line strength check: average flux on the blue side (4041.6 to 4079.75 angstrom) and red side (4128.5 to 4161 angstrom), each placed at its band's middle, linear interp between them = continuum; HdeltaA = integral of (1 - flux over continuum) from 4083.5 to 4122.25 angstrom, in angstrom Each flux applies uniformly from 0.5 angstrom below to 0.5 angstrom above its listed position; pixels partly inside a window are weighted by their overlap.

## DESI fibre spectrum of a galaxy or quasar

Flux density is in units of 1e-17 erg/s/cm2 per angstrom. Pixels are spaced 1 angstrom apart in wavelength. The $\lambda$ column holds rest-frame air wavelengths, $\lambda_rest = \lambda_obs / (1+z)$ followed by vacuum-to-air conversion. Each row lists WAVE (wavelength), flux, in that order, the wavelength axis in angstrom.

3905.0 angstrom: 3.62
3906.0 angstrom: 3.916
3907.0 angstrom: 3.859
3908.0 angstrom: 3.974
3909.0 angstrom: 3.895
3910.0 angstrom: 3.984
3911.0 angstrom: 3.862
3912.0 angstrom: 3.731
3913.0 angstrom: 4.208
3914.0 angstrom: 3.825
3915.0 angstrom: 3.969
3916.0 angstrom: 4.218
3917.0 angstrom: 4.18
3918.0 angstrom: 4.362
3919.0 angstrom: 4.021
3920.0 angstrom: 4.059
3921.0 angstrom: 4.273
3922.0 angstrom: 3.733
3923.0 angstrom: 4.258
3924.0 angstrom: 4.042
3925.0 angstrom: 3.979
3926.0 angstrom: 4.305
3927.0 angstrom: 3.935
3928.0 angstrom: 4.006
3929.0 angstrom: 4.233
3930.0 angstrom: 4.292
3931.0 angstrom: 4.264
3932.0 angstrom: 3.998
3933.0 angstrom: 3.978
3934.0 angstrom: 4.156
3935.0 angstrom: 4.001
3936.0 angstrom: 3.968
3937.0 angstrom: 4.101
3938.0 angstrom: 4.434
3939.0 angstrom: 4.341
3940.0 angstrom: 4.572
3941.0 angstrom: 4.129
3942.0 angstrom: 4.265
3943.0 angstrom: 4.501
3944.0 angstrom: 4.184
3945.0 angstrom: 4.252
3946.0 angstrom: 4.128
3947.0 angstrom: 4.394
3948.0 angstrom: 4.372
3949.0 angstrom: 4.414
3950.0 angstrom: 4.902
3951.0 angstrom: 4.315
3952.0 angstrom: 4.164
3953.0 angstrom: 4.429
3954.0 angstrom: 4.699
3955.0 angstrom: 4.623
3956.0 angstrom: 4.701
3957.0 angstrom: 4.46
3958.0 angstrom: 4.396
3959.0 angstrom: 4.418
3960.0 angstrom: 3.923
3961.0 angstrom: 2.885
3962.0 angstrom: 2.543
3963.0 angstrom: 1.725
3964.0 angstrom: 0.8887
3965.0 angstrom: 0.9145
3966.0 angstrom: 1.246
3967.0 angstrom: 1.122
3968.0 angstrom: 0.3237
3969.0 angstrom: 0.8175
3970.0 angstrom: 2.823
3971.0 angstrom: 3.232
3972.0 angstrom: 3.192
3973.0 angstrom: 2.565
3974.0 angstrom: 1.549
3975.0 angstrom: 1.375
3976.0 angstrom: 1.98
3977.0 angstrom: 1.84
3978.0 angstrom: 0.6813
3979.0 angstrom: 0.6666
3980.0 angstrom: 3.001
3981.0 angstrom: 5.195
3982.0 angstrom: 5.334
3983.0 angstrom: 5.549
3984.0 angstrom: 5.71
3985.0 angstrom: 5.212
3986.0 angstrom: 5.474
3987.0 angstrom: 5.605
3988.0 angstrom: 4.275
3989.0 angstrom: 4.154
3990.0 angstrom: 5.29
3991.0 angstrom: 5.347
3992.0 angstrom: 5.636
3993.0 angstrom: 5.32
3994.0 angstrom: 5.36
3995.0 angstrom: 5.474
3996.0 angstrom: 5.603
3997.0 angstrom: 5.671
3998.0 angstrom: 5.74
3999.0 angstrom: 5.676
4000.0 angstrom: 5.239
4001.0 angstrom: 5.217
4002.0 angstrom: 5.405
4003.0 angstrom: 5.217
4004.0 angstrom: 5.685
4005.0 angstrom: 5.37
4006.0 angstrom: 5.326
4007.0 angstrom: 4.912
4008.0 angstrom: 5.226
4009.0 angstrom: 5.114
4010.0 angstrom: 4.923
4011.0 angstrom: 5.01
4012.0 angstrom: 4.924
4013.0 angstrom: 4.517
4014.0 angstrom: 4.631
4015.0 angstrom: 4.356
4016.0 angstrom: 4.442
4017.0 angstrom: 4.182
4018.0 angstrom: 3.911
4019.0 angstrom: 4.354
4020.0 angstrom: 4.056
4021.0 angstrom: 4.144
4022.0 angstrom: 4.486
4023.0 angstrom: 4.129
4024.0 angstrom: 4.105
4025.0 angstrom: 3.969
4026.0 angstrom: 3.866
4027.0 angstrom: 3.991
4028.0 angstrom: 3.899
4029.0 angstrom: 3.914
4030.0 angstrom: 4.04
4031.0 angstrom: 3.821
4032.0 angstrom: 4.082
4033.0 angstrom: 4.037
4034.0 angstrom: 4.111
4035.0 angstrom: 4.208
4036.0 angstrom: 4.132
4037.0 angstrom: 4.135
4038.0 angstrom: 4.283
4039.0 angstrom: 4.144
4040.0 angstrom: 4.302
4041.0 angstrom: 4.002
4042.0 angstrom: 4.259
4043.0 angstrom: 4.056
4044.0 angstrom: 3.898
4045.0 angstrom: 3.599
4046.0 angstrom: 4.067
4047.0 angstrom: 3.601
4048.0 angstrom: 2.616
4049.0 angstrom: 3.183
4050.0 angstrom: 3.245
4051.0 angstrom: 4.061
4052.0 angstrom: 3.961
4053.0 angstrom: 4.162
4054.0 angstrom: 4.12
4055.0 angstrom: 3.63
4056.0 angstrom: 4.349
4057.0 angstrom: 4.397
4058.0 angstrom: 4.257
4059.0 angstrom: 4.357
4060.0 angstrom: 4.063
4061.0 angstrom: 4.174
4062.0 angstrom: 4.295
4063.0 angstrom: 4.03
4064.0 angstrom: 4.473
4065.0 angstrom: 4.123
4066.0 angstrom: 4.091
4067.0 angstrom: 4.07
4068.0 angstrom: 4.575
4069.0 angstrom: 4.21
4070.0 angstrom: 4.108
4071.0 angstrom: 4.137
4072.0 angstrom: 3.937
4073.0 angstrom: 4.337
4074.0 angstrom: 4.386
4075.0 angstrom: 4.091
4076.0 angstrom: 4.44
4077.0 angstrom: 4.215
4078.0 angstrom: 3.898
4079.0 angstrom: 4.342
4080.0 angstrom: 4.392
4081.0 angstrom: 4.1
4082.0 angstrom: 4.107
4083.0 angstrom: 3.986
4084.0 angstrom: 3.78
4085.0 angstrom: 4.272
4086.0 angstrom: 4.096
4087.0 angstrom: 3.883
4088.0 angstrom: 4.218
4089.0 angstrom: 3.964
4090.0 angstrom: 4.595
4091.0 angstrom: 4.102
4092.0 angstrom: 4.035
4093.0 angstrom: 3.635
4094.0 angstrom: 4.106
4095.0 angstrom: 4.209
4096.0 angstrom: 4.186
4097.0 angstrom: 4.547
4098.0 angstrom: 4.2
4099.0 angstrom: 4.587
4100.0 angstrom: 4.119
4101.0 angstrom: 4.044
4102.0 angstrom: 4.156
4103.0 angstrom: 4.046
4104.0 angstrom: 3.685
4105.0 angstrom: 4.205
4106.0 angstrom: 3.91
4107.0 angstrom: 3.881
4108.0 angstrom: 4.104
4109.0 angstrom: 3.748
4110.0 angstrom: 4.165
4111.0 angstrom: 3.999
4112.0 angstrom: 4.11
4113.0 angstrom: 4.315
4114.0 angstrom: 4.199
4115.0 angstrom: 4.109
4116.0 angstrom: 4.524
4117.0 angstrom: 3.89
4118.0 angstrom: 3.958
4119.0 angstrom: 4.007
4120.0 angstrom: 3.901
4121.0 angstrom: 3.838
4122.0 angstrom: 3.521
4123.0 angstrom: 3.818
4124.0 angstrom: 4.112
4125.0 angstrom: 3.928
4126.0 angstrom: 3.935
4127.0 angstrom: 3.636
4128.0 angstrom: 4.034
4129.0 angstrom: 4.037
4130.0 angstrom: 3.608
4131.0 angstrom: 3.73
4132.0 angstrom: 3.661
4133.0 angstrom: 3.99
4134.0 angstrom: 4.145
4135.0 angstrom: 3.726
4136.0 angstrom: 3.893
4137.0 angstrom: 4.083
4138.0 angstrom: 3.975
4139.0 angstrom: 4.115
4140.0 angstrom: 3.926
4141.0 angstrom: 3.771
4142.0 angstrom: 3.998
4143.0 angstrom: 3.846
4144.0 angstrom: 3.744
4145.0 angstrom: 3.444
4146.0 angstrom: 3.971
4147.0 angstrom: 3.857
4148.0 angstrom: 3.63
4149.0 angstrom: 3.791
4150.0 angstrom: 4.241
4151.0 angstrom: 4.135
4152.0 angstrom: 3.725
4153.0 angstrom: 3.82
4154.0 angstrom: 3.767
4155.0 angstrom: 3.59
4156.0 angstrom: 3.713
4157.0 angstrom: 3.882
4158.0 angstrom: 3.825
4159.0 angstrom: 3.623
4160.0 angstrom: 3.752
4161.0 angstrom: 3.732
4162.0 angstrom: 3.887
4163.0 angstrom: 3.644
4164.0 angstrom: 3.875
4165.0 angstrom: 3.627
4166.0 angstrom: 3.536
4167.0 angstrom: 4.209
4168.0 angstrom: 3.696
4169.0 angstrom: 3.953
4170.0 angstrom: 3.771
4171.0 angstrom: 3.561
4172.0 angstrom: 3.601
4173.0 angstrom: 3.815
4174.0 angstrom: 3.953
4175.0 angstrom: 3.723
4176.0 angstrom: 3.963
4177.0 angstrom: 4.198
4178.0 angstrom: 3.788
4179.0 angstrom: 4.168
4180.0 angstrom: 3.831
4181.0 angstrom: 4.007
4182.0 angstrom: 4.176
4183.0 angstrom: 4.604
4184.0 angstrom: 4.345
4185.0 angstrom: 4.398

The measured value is -1.3 angstrom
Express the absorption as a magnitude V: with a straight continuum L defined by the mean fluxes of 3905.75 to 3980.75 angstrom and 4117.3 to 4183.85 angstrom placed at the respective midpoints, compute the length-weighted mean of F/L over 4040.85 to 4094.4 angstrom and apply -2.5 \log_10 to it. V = -0.09 mag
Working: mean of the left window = 3.55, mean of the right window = 3.87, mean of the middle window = 4.06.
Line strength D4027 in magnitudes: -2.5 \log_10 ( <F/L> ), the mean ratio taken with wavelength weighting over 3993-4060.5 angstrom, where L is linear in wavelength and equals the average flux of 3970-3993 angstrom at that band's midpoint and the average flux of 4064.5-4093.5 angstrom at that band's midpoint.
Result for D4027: -0.12 mag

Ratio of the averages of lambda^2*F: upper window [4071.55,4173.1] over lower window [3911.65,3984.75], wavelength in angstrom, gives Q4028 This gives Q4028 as 1.19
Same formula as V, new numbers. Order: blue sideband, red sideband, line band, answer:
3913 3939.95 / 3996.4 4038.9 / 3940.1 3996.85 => 0.16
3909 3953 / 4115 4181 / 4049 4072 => -0.03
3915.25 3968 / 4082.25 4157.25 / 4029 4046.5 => -0.04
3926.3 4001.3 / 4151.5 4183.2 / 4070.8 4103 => -0.08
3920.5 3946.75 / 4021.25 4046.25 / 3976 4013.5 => -0.18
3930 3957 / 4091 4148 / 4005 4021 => -0.12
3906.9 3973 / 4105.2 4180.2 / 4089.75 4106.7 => -0.07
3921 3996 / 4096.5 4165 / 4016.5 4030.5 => -0.06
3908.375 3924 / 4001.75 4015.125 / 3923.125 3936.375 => 0.02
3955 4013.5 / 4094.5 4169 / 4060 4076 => -0.07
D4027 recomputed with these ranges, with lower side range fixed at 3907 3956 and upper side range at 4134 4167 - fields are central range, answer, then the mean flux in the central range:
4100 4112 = -0.028 mag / 4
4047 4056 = 0.093 mag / 3.66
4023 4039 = -0.006 mag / 4.05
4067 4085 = -0.061 mag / 4.18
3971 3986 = 0.267 mag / 3.21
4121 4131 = 0.008 mag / 3.84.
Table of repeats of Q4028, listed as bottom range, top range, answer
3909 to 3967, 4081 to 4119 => 1.13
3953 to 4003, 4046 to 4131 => 1.13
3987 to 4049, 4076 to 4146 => 0.93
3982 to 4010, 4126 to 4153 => 0.78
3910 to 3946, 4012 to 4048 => 1.04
